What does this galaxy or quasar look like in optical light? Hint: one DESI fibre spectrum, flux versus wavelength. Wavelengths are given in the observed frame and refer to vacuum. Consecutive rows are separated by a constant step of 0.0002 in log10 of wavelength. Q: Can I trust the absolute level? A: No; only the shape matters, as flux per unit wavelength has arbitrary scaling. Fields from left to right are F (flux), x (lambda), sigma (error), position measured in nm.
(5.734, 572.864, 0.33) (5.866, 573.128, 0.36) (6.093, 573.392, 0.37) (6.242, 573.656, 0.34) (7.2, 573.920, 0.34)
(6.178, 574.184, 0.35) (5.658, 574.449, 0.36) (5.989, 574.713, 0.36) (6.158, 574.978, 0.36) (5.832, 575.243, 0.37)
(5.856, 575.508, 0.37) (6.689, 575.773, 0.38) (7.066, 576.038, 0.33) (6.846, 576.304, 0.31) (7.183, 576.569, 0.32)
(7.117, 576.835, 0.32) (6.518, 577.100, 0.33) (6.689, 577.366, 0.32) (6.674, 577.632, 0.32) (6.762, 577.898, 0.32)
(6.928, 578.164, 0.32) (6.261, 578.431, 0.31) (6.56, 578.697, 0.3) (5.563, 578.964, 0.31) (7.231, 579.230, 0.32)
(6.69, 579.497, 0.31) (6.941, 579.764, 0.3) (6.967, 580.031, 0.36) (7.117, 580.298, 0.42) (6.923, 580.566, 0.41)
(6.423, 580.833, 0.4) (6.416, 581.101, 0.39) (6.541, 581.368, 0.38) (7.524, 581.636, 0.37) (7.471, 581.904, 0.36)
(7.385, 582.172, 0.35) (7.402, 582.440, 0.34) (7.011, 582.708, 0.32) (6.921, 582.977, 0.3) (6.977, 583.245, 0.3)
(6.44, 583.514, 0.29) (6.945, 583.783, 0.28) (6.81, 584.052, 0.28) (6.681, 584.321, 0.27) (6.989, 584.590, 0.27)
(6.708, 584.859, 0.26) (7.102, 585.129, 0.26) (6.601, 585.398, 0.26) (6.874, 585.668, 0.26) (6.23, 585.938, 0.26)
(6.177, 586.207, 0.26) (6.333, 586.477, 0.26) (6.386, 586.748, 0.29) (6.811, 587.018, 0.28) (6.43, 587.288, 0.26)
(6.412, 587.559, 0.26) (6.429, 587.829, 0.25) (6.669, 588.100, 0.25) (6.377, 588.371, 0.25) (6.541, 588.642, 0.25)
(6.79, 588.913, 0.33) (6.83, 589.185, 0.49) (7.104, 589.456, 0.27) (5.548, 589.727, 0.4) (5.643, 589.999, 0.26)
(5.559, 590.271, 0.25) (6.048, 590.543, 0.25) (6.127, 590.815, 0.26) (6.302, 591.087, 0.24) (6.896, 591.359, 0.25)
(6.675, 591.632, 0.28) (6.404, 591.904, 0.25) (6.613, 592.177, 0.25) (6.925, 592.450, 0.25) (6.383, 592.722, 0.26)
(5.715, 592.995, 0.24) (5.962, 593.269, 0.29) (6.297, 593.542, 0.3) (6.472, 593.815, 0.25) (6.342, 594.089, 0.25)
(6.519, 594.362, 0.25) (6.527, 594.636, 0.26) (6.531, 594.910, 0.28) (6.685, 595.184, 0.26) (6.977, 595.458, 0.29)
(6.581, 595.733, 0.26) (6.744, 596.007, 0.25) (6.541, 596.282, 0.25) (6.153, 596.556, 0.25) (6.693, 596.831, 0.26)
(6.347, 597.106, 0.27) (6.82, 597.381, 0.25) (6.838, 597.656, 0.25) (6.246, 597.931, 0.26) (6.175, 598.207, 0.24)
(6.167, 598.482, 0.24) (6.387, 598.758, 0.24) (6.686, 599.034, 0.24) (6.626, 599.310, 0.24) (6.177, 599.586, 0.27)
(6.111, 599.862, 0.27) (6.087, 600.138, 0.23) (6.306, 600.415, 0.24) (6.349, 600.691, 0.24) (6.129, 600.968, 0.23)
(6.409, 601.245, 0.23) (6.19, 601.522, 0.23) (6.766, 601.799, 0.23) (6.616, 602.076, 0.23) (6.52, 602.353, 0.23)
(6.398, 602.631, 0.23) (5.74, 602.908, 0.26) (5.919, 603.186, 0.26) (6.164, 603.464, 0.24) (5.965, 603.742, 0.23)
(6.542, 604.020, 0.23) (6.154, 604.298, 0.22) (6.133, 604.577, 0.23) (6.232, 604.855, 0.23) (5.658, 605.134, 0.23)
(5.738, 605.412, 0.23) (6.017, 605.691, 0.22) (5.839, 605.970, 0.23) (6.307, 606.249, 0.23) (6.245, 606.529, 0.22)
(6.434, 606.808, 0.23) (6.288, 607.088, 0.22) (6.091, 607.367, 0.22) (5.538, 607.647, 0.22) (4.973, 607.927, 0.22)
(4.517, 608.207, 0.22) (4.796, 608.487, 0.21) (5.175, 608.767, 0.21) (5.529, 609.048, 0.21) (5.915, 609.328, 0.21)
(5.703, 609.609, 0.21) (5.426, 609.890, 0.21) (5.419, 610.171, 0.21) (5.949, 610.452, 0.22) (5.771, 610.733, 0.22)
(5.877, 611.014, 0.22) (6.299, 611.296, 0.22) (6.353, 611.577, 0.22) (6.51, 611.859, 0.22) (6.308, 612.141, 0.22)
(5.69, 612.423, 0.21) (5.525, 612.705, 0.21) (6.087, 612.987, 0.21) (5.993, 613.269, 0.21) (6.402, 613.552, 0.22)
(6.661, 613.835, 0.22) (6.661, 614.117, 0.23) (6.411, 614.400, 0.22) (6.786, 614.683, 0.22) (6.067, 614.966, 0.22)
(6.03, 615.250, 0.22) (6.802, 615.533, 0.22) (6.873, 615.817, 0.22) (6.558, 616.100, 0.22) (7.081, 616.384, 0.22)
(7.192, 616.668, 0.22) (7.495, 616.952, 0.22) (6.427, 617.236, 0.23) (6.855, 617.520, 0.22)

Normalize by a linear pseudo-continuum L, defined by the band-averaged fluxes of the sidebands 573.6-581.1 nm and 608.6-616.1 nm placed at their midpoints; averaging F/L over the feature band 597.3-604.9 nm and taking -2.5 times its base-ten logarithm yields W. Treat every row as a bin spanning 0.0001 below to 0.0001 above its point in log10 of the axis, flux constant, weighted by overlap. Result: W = -0.01 mag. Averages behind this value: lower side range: 6.58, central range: 6.31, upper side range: 6.09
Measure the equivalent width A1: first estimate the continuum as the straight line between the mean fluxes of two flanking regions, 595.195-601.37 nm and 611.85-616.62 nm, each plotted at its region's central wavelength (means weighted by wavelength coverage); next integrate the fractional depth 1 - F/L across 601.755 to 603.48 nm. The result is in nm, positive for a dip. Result 0.04 nm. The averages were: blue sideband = 6.44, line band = 6.29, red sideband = 6.39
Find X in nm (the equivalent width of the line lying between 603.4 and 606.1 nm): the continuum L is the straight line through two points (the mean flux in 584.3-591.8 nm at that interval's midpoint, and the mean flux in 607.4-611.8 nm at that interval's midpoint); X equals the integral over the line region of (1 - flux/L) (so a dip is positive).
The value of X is -0.121 nm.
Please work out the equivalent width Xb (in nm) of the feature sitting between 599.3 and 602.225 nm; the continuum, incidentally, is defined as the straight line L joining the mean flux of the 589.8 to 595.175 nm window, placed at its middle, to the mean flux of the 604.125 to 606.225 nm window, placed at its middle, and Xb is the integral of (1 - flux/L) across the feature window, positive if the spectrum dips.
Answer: -0.11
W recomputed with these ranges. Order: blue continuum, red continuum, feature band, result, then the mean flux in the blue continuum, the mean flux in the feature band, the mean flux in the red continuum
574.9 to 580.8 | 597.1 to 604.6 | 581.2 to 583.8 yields -0.07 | 6.66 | 7.06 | 6.32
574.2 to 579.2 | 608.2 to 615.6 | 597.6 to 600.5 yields -0.03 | 6.47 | 6.33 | 5.97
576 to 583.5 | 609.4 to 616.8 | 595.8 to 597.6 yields 0.00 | 6.85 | 6.57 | 6.24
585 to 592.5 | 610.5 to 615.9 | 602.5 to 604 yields 0.05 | 6.45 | 6.08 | 6.26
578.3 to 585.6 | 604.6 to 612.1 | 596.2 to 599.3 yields -0.04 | 6.84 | 6.47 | 5.8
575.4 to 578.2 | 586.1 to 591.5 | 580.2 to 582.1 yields -0.05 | 6.76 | 6.93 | 6.37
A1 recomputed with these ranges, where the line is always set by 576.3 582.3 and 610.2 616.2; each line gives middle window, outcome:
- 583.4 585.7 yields -0.023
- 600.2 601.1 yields 0.029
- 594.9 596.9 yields -0.024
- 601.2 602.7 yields -0.013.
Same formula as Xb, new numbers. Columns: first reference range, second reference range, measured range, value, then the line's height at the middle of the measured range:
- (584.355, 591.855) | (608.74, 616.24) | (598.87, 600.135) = -0.01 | 6.3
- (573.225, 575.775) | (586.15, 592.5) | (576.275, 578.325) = -0.21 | 6.21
